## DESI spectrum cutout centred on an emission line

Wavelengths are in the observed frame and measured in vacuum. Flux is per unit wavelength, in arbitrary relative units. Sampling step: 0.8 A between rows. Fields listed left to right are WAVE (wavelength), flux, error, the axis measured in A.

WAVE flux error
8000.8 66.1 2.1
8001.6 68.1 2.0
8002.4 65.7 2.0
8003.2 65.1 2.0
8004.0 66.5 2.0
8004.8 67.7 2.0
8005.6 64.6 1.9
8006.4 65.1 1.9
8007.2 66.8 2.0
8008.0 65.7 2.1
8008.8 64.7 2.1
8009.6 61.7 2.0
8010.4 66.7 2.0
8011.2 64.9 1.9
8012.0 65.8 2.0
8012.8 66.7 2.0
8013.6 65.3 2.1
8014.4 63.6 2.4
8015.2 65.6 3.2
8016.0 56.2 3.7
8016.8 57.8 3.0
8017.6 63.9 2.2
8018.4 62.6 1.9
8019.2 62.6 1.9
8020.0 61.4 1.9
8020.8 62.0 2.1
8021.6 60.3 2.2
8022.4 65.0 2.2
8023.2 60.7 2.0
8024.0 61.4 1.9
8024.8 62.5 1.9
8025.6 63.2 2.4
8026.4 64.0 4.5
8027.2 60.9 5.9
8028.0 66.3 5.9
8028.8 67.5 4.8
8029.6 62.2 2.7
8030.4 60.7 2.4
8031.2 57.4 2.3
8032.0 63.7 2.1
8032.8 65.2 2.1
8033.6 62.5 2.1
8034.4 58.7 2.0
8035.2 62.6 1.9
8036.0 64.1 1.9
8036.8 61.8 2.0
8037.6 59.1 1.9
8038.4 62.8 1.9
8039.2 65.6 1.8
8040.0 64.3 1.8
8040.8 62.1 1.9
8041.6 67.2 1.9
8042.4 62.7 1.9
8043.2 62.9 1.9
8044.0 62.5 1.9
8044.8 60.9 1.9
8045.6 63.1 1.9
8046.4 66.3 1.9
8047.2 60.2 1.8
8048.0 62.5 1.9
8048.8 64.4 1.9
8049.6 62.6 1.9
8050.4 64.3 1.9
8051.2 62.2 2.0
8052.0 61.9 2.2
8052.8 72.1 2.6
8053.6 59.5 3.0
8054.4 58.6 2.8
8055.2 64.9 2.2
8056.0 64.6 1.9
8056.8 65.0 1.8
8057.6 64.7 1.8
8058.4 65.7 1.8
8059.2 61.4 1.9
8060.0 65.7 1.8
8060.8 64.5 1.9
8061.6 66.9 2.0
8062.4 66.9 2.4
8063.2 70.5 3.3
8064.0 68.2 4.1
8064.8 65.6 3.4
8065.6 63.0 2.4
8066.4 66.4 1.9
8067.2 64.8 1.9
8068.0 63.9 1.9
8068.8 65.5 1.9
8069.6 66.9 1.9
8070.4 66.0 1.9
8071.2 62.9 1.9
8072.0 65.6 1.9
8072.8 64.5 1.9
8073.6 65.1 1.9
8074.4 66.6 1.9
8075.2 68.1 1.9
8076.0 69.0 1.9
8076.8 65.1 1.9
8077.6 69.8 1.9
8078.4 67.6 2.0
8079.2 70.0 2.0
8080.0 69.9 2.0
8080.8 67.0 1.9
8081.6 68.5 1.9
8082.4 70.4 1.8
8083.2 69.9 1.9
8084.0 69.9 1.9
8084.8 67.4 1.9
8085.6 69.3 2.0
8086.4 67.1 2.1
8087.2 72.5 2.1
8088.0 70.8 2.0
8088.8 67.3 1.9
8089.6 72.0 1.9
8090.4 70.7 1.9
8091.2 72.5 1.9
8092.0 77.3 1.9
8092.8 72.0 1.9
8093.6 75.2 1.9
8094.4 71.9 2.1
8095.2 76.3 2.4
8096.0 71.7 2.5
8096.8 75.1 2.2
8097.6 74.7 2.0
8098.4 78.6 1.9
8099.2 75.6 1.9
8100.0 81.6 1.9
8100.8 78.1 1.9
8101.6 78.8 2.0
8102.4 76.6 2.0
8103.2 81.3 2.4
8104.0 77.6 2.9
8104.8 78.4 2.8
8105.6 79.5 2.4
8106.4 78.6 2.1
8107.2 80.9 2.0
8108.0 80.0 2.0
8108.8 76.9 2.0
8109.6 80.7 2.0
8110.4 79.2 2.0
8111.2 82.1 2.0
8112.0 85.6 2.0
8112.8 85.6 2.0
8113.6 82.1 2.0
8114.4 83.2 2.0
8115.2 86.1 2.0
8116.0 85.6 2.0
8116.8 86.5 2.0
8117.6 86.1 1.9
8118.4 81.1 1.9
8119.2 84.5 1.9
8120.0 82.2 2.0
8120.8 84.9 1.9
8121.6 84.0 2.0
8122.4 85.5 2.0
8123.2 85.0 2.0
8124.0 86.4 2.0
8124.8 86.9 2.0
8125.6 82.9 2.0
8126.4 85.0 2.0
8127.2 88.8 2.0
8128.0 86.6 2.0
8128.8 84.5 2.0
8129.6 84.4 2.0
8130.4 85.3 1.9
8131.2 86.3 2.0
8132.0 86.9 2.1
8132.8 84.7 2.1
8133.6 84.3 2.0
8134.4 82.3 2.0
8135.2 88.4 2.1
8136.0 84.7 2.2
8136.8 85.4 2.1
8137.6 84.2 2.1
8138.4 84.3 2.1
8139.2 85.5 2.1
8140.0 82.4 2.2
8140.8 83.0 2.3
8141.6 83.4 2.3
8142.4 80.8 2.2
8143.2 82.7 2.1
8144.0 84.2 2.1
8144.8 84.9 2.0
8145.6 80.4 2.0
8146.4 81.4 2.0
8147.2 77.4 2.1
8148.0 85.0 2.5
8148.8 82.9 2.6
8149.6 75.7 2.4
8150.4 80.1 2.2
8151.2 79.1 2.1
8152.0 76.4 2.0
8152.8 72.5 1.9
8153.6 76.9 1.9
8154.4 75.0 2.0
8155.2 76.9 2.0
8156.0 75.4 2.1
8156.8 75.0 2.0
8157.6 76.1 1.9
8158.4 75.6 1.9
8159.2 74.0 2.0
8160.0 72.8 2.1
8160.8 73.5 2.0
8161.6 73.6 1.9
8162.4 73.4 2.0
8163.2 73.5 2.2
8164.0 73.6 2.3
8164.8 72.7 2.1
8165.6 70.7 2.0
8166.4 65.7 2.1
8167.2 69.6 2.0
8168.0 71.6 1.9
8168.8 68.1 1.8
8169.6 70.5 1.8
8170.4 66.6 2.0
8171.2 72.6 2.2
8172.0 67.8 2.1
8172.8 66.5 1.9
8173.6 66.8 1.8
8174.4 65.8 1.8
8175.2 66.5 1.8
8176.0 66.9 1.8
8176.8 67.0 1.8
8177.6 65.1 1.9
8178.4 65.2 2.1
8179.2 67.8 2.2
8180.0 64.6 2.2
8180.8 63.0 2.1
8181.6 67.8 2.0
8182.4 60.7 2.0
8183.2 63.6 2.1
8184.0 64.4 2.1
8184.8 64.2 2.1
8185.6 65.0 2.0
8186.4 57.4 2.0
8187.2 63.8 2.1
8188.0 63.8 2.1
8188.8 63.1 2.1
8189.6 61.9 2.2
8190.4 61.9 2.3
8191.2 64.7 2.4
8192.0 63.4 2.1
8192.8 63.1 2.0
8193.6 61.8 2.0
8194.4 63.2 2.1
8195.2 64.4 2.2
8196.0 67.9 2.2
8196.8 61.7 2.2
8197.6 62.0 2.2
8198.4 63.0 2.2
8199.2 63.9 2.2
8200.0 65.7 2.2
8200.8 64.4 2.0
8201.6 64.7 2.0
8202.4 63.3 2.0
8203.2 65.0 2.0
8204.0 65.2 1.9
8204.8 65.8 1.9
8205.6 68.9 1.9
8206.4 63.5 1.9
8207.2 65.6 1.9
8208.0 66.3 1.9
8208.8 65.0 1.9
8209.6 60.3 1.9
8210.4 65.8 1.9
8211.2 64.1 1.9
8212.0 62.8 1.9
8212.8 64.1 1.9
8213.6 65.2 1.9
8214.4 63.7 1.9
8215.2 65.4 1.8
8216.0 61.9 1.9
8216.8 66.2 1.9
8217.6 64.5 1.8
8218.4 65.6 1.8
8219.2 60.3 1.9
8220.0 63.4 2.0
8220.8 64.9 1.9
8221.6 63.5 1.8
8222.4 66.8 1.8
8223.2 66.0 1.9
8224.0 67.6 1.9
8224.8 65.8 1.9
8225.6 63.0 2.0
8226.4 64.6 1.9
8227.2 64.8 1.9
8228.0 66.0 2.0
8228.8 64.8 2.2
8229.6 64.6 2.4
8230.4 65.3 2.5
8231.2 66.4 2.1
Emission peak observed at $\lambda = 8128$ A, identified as Mg II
